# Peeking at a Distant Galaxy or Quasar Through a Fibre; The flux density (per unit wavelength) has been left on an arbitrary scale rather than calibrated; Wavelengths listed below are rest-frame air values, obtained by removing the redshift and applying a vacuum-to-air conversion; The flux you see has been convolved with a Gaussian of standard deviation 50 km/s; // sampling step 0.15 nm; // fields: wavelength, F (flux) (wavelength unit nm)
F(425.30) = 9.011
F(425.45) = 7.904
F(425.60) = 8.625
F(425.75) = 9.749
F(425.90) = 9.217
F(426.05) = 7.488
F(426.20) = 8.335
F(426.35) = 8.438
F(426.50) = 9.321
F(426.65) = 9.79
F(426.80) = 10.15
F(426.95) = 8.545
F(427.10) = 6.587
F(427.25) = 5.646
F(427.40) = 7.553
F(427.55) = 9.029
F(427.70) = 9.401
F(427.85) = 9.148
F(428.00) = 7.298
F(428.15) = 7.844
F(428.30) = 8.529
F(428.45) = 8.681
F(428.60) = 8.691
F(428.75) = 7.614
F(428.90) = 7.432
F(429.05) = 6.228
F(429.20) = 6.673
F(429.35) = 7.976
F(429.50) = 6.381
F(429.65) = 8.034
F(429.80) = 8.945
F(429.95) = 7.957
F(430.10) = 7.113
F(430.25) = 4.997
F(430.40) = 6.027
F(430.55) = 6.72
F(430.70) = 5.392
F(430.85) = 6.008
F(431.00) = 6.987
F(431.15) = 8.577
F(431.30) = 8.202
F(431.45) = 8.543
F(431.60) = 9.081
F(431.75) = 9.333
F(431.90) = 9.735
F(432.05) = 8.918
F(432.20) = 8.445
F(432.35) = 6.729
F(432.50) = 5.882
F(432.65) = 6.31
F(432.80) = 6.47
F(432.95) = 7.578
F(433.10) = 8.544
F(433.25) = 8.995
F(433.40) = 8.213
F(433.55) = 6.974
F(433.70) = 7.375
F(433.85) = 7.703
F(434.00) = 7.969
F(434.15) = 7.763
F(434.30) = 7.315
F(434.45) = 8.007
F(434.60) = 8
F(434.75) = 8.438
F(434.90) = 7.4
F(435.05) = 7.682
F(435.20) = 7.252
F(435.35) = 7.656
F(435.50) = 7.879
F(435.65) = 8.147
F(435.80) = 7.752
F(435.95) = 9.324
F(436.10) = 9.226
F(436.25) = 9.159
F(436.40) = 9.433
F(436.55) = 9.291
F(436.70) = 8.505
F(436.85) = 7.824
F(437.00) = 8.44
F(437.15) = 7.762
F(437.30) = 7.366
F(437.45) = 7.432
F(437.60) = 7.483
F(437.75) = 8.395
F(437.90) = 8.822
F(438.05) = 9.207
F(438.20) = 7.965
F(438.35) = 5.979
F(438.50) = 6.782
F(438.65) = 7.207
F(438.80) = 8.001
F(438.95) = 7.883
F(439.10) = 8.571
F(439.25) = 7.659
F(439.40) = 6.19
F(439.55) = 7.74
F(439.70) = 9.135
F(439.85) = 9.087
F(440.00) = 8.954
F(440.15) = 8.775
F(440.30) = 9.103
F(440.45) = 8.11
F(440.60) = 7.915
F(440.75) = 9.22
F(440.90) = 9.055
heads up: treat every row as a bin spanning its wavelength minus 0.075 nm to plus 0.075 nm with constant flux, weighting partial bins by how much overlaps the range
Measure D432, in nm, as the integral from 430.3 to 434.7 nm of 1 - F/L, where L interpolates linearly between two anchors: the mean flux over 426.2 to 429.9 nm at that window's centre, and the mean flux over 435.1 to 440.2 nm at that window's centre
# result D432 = 0.25 nm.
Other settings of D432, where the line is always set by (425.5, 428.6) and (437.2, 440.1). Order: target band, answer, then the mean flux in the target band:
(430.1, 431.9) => 0.20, 7.36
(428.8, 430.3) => 0.20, 7.22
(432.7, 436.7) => 0.01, 8.06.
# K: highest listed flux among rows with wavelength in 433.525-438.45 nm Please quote 9.433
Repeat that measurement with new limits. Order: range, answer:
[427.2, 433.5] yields 9.735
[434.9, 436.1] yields 9.324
